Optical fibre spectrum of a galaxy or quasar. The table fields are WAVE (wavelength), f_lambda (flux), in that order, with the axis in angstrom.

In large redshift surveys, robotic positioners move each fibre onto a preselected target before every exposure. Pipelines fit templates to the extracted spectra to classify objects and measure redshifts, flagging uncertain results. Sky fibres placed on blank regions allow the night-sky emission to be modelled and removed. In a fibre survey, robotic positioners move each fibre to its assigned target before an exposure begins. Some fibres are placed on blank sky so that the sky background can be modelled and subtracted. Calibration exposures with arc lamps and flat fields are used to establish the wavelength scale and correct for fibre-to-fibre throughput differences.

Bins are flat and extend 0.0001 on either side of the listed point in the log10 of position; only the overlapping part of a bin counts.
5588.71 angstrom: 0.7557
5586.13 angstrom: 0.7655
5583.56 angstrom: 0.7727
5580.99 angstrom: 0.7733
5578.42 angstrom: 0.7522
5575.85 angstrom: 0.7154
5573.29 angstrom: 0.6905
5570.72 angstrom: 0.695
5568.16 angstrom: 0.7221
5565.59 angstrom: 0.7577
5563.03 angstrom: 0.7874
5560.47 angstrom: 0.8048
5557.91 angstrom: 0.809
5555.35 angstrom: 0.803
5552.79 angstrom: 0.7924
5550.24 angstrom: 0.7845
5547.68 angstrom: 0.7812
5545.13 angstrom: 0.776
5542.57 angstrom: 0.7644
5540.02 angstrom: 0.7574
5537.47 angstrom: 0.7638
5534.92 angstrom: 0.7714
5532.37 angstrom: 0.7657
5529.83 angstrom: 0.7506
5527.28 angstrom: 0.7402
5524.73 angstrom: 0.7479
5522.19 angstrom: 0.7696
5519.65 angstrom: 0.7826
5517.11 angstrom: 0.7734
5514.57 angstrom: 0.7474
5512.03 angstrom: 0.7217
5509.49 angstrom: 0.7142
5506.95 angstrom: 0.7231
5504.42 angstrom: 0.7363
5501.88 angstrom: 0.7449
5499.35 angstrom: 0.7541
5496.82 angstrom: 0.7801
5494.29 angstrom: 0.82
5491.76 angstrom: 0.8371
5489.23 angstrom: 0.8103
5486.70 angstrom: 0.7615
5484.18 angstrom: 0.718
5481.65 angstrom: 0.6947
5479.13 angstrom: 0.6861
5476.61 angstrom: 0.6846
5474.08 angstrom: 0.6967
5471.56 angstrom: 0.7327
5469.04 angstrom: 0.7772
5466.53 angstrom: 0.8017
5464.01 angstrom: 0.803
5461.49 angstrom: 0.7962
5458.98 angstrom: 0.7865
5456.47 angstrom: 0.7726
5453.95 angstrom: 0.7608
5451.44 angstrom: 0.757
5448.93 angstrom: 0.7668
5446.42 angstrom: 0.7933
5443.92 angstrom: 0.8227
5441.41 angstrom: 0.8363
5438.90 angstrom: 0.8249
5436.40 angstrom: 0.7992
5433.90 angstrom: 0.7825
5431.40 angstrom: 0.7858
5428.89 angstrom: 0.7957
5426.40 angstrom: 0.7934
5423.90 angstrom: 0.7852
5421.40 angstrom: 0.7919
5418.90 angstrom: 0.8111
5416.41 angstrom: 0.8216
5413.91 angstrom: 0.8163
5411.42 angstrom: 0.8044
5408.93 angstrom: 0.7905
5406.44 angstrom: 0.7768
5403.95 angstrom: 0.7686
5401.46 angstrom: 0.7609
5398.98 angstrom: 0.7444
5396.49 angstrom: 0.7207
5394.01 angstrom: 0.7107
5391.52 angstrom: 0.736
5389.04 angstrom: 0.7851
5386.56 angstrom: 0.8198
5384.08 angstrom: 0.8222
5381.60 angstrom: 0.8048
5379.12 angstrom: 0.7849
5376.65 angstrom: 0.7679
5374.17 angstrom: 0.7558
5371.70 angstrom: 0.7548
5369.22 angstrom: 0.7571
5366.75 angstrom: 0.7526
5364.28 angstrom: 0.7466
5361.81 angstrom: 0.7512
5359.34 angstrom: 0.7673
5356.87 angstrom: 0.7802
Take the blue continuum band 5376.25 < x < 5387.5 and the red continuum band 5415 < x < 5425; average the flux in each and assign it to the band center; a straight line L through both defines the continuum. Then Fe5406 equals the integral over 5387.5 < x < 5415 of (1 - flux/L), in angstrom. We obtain 1.3 angstrom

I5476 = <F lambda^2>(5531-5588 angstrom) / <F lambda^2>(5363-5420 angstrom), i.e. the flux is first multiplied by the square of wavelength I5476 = 1.0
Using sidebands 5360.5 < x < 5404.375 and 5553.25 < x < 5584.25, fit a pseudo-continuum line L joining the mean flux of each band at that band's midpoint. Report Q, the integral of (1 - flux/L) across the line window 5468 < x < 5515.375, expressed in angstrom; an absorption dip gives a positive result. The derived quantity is 1.0 angstrom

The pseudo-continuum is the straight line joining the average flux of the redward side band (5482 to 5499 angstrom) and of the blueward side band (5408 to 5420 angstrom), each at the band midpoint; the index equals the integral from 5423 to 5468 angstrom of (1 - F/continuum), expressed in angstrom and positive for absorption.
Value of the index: 0.3 angstrom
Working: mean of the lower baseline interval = 0.809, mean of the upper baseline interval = 0.781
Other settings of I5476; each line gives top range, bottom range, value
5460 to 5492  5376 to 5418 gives 0.99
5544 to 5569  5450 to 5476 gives 1.06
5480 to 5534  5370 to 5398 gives 1.03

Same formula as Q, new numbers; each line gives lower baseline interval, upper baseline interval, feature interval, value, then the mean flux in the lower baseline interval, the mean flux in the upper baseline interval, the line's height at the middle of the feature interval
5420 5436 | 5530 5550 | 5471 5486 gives 1.5 angstrom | 0.79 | 0.768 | 0.78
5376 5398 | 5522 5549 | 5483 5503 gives -0.4 angstrom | 0.772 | 0.762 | 0.765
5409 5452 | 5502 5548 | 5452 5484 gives 1.4 angstrom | 0.8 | 0.754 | 0.782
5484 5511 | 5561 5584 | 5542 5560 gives -1.0 angstrom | 0.765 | 0.742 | 0.748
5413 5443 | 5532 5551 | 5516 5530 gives 0.3 angstrom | 0.803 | 0.77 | 0.776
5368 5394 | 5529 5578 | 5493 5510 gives 0.3 angstrom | 0.775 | 0.763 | 0.767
